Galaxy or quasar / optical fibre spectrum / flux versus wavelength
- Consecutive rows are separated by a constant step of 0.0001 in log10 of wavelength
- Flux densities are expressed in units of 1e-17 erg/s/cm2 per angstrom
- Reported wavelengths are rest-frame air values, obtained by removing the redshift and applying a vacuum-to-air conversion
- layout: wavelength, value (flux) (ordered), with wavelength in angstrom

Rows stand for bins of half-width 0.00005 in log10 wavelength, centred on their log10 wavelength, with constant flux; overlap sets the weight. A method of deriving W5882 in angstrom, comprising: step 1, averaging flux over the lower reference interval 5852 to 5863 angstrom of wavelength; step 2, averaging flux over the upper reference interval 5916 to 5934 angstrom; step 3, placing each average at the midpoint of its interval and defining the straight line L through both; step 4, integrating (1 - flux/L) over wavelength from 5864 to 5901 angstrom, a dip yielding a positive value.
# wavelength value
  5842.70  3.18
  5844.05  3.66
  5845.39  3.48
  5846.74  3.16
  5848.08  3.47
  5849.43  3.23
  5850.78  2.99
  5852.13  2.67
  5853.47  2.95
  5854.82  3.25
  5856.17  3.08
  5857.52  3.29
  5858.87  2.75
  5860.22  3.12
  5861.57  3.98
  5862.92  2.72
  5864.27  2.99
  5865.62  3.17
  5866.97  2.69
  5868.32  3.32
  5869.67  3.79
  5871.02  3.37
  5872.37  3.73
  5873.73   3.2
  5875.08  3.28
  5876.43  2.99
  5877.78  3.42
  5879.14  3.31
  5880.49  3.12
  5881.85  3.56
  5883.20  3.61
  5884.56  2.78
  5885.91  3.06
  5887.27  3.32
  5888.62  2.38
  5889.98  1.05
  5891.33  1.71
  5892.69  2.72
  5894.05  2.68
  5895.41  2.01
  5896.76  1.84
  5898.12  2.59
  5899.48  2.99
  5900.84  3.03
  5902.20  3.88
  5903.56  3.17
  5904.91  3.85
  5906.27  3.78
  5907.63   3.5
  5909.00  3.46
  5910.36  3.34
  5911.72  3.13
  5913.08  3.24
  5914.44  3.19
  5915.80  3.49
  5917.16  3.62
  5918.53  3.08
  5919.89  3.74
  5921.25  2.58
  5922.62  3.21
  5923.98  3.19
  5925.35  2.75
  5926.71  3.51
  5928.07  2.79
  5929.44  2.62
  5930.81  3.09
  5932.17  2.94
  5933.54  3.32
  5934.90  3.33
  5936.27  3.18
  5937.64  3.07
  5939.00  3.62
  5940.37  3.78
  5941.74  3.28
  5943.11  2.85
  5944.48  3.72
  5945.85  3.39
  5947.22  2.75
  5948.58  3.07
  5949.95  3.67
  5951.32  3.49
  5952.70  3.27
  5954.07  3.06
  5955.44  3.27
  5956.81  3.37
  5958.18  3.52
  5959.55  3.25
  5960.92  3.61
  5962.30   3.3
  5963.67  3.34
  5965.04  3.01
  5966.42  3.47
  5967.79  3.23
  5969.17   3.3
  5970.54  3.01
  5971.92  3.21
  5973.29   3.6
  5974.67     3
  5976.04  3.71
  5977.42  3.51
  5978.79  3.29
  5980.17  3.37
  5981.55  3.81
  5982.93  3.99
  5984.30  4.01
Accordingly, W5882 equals 2.5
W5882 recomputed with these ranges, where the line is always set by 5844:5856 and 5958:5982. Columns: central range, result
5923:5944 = 0.90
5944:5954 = 0.04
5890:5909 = 2.30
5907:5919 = -0.26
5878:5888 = -0.08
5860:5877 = -0.30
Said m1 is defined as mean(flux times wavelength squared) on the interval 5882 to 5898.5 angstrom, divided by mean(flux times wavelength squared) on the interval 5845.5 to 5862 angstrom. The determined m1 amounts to 0.8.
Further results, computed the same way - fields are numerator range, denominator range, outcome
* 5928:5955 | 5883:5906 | 1.19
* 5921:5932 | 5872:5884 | 0.91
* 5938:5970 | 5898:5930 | 1.04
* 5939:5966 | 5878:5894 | 1.22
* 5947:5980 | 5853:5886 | 1.06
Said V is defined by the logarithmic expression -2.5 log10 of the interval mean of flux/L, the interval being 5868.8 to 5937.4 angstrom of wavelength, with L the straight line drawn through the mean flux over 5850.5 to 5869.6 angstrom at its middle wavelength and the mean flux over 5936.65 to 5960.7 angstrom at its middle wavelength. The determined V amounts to 0.04 mag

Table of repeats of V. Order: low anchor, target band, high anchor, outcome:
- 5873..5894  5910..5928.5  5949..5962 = -0.03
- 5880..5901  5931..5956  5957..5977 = -0.05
